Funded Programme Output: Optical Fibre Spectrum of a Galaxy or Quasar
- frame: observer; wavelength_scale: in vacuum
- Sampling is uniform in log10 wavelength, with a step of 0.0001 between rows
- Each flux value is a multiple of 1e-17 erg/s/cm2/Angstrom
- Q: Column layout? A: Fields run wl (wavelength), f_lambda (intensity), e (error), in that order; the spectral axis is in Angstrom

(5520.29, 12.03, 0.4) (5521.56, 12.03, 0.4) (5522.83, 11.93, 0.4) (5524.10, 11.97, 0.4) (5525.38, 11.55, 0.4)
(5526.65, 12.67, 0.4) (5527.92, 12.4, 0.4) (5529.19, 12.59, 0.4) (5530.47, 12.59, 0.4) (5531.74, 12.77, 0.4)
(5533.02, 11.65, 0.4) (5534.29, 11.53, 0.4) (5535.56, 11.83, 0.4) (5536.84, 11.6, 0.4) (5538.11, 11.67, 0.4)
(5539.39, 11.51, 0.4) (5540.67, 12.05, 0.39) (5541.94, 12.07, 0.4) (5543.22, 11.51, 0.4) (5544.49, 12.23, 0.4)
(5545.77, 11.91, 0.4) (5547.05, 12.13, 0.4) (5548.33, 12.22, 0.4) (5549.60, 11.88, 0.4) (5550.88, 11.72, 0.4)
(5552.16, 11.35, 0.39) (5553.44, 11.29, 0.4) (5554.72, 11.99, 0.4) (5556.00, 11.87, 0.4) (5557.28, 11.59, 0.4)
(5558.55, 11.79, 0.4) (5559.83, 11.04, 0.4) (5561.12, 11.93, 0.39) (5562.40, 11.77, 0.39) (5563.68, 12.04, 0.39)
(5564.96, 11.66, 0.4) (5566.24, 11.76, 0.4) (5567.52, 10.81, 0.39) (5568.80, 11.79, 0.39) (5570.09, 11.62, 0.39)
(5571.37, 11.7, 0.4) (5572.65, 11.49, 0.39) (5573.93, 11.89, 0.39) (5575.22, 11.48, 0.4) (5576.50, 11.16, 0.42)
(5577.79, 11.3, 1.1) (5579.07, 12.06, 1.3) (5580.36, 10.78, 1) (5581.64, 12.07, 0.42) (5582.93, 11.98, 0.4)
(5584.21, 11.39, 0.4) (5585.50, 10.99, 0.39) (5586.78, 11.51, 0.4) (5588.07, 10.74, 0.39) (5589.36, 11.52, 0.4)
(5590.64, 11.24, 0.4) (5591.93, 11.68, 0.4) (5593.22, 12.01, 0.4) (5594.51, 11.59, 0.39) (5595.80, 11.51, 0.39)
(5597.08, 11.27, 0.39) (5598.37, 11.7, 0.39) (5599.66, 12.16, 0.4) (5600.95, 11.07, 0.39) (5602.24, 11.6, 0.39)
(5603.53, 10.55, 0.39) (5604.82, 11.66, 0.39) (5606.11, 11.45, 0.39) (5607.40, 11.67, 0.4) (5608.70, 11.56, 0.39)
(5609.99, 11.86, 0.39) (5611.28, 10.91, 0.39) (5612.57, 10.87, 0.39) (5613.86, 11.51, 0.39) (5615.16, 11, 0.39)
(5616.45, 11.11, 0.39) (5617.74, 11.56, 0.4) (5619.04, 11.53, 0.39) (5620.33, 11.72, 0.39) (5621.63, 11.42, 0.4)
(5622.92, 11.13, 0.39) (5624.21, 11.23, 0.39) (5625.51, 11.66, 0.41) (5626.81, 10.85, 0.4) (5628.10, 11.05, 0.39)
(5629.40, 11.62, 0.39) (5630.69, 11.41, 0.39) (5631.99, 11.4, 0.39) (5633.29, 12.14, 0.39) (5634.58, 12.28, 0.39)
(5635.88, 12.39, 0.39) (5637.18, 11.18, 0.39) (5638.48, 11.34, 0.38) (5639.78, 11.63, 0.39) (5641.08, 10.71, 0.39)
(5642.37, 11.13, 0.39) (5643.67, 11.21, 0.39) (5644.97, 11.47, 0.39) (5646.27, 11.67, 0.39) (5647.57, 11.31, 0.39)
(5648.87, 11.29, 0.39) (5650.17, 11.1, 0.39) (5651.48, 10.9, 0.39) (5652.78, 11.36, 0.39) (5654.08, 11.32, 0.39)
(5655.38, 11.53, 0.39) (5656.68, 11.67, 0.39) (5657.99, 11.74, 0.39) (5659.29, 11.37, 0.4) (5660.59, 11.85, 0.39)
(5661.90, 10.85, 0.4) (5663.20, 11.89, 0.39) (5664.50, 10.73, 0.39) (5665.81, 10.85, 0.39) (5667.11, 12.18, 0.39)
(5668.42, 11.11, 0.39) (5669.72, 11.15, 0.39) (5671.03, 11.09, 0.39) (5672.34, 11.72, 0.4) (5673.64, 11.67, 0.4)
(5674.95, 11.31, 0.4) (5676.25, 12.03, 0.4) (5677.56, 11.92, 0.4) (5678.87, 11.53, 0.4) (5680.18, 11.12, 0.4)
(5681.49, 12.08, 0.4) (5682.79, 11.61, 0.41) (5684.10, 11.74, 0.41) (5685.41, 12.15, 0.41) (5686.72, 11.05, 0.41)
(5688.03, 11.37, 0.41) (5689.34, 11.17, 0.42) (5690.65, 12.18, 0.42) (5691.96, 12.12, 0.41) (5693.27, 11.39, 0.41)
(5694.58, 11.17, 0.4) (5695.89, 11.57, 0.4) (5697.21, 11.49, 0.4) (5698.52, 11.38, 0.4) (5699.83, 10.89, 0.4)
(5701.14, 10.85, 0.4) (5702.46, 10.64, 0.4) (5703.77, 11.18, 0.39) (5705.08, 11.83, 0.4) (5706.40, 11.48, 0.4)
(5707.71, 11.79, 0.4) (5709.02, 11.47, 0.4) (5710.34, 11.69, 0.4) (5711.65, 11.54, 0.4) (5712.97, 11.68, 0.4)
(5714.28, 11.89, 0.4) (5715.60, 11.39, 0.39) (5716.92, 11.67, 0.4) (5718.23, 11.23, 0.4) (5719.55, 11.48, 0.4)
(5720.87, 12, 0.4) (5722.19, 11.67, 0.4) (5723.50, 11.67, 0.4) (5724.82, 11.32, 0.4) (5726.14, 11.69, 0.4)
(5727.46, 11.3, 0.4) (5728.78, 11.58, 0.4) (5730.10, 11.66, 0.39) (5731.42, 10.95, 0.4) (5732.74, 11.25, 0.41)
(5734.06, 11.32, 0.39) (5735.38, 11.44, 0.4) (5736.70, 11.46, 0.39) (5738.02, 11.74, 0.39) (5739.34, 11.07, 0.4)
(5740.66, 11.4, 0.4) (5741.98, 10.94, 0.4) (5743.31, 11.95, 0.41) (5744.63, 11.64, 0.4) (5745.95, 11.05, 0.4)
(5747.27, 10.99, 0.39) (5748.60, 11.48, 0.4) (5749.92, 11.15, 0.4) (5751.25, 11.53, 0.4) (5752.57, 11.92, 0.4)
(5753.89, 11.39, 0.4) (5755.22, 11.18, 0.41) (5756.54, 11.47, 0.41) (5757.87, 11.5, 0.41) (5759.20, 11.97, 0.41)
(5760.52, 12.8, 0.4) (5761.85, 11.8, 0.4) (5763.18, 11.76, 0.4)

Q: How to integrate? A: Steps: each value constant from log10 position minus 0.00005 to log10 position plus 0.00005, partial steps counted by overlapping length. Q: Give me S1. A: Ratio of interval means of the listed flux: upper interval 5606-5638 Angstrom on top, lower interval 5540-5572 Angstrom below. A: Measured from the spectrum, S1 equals 0.98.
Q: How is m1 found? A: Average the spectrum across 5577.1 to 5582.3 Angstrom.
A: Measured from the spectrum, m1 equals 11.5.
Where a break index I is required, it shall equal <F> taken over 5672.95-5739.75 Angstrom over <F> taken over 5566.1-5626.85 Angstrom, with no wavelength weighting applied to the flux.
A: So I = 1.01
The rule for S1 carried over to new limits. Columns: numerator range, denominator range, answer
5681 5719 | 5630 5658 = 1.00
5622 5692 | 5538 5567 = 0.97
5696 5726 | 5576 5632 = 1.01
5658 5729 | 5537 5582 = 0.98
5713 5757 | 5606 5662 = 1.00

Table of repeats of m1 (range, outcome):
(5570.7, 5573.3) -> 11.6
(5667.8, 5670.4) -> 11.1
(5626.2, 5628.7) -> 11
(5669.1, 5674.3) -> 11.4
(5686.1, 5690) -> 11.2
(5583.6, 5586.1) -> 11.2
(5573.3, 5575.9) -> 11.7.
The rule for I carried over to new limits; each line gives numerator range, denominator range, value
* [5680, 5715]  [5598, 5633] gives 1.01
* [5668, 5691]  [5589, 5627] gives 1.01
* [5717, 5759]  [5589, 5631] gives 1.00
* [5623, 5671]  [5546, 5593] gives 0.98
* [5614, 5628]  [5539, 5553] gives 0.95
